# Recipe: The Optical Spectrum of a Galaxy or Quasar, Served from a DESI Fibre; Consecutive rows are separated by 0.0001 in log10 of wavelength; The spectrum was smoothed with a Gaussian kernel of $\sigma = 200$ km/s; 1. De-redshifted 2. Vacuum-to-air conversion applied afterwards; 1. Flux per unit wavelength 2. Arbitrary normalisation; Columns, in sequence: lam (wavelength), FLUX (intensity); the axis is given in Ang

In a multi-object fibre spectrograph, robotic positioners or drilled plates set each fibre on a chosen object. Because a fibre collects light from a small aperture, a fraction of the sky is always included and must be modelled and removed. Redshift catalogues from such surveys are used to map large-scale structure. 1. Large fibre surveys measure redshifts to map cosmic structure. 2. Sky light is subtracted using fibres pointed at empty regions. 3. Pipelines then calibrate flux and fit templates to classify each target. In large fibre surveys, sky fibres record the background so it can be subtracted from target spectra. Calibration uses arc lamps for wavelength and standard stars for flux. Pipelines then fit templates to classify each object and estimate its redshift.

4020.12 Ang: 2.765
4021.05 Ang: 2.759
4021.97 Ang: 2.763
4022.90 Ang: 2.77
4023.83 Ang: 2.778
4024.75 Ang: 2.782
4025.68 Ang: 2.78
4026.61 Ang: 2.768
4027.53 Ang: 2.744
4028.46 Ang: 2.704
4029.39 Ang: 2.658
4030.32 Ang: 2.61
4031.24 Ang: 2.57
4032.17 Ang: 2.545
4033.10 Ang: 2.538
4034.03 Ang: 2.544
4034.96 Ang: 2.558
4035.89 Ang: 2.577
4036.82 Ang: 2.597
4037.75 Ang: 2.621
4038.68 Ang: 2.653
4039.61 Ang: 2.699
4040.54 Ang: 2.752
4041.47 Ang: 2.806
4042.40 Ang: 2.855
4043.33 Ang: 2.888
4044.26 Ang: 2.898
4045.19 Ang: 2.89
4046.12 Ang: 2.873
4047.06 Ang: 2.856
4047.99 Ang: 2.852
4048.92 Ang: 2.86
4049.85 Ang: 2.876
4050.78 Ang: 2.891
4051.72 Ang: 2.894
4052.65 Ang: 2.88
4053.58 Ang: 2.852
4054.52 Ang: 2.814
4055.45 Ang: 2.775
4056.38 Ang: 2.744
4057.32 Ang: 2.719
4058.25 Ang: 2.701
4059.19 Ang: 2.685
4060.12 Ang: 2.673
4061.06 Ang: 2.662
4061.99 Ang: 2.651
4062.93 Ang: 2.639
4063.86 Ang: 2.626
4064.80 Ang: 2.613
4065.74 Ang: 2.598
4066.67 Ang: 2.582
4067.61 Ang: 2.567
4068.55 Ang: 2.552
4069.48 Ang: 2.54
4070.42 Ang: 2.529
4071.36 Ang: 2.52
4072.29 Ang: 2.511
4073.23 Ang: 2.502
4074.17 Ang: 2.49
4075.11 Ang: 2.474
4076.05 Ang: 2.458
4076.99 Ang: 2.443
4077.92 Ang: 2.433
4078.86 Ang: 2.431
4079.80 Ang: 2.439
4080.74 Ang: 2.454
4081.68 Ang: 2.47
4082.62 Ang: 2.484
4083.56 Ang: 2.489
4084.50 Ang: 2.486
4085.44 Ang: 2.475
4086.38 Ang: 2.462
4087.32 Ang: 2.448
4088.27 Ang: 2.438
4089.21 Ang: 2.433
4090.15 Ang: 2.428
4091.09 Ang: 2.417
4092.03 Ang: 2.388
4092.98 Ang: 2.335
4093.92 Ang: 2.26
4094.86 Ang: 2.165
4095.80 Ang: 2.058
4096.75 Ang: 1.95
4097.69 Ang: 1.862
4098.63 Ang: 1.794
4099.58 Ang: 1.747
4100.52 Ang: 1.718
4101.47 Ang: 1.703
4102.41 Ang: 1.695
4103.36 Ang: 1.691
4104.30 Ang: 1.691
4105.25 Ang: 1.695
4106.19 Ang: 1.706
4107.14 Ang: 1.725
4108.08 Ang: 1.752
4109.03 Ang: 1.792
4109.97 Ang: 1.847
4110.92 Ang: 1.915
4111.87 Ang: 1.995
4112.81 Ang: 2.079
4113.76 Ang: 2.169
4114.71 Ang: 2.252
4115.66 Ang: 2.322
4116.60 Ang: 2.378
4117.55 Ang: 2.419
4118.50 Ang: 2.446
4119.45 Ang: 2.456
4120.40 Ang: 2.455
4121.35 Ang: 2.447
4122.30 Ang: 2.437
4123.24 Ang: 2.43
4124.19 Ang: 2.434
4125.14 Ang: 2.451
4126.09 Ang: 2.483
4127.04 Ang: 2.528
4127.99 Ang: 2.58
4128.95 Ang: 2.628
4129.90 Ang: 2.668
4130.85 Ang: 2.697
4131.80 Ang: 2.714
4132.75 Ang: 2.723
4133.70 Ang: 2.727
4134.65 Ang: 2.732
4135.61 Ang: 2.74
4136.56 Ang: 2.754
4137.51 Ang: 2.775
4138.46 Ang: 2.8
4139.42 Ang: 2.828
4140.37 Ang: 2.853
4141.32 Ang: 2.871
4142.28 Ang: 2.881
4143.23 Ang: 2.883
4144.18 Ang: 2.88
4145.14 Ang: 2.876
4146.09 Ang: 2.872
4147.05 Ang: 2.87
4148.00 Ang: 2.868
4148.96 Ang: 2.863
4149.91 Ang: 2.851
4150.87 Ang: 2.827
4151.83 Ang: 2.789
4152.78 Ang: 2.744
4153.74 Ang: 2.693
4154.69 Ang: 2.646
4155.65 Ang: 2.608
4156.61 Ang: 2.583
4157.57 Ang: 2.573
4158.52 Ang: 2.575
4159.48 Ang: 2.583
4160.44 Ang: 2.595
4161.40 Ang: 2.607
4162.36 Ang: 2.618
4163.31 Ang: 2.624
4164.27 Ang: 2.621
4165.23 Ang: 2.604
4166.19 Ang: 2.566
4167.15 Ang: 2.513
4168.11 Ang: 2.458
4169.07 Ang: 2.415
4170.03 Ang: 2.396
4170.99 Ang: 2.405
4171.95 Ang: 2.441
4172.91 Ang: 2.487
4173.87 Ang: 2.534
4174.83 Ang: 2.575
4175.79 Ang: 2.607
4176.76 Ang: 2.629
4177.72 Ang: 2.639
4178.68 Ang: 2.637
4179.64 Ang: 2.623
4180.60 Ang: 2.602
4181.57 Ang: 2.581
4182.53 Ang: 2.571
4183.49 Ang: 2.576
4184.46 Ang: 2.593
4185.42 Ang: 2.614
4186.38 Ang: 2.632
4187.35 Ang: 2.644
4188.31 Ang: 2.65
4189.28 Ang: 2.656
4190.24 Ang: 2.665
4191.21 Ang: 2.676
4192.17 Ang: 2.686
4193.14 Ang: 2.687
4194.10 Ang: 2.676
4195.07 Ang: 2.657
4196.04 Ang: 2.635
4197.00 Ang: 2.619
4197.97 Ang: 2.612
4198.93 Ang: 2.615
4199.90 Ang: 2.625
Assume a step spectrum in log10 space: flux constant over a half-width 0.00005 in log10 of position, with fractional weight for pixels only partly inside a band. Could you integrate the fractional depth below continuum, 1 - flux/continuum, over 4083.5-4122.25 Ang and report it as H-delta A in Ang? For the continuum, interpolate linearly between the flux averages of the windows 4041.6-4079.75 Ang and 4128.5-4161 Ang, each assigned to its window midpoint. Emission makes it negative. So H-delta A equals 8.5 Ang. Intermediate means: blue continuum 2.68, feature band 2.12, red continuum 2.75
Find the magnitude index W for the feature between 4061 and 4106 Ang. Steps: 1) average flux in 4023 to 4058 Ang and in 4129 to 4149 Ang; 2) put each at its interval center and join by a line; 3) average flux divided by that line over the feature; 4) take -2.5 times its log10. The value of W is 0.19 mag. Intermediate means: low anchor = 2.75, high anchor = 2.8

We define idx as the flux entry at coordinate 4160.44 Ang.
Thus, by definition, 2.595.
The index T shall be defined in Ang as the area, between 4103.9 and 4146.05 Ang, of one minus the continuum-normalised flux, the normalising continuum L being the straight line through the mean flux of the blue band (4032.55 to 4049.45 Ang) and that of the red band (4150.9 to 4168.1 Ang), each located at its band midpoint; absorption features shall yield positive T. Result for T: 3.4 Ang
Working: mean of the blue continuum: 2.74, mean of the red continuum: 2.62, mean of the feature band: 2.44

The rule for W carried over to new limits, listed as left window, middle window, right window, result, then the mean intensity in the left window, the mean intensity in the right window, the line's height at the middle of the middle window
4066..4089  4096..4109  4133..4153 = 0.43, 2.49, 2.82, 2.62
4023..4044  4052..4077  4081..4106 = -0.10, 2.69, 2.14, 2.41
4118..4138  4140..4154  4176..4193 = -0.10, 2.59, 2.63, 2.6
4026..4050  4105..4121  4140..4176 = 0.27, 2.72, 2.66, 2.69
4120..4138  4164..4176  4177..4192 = 0.05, 2.6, 2.63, 2.62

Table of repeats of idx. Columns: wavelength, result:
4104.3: 1.691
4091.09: 2.417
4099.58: 1.747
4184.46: 2.593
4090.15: 2.428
